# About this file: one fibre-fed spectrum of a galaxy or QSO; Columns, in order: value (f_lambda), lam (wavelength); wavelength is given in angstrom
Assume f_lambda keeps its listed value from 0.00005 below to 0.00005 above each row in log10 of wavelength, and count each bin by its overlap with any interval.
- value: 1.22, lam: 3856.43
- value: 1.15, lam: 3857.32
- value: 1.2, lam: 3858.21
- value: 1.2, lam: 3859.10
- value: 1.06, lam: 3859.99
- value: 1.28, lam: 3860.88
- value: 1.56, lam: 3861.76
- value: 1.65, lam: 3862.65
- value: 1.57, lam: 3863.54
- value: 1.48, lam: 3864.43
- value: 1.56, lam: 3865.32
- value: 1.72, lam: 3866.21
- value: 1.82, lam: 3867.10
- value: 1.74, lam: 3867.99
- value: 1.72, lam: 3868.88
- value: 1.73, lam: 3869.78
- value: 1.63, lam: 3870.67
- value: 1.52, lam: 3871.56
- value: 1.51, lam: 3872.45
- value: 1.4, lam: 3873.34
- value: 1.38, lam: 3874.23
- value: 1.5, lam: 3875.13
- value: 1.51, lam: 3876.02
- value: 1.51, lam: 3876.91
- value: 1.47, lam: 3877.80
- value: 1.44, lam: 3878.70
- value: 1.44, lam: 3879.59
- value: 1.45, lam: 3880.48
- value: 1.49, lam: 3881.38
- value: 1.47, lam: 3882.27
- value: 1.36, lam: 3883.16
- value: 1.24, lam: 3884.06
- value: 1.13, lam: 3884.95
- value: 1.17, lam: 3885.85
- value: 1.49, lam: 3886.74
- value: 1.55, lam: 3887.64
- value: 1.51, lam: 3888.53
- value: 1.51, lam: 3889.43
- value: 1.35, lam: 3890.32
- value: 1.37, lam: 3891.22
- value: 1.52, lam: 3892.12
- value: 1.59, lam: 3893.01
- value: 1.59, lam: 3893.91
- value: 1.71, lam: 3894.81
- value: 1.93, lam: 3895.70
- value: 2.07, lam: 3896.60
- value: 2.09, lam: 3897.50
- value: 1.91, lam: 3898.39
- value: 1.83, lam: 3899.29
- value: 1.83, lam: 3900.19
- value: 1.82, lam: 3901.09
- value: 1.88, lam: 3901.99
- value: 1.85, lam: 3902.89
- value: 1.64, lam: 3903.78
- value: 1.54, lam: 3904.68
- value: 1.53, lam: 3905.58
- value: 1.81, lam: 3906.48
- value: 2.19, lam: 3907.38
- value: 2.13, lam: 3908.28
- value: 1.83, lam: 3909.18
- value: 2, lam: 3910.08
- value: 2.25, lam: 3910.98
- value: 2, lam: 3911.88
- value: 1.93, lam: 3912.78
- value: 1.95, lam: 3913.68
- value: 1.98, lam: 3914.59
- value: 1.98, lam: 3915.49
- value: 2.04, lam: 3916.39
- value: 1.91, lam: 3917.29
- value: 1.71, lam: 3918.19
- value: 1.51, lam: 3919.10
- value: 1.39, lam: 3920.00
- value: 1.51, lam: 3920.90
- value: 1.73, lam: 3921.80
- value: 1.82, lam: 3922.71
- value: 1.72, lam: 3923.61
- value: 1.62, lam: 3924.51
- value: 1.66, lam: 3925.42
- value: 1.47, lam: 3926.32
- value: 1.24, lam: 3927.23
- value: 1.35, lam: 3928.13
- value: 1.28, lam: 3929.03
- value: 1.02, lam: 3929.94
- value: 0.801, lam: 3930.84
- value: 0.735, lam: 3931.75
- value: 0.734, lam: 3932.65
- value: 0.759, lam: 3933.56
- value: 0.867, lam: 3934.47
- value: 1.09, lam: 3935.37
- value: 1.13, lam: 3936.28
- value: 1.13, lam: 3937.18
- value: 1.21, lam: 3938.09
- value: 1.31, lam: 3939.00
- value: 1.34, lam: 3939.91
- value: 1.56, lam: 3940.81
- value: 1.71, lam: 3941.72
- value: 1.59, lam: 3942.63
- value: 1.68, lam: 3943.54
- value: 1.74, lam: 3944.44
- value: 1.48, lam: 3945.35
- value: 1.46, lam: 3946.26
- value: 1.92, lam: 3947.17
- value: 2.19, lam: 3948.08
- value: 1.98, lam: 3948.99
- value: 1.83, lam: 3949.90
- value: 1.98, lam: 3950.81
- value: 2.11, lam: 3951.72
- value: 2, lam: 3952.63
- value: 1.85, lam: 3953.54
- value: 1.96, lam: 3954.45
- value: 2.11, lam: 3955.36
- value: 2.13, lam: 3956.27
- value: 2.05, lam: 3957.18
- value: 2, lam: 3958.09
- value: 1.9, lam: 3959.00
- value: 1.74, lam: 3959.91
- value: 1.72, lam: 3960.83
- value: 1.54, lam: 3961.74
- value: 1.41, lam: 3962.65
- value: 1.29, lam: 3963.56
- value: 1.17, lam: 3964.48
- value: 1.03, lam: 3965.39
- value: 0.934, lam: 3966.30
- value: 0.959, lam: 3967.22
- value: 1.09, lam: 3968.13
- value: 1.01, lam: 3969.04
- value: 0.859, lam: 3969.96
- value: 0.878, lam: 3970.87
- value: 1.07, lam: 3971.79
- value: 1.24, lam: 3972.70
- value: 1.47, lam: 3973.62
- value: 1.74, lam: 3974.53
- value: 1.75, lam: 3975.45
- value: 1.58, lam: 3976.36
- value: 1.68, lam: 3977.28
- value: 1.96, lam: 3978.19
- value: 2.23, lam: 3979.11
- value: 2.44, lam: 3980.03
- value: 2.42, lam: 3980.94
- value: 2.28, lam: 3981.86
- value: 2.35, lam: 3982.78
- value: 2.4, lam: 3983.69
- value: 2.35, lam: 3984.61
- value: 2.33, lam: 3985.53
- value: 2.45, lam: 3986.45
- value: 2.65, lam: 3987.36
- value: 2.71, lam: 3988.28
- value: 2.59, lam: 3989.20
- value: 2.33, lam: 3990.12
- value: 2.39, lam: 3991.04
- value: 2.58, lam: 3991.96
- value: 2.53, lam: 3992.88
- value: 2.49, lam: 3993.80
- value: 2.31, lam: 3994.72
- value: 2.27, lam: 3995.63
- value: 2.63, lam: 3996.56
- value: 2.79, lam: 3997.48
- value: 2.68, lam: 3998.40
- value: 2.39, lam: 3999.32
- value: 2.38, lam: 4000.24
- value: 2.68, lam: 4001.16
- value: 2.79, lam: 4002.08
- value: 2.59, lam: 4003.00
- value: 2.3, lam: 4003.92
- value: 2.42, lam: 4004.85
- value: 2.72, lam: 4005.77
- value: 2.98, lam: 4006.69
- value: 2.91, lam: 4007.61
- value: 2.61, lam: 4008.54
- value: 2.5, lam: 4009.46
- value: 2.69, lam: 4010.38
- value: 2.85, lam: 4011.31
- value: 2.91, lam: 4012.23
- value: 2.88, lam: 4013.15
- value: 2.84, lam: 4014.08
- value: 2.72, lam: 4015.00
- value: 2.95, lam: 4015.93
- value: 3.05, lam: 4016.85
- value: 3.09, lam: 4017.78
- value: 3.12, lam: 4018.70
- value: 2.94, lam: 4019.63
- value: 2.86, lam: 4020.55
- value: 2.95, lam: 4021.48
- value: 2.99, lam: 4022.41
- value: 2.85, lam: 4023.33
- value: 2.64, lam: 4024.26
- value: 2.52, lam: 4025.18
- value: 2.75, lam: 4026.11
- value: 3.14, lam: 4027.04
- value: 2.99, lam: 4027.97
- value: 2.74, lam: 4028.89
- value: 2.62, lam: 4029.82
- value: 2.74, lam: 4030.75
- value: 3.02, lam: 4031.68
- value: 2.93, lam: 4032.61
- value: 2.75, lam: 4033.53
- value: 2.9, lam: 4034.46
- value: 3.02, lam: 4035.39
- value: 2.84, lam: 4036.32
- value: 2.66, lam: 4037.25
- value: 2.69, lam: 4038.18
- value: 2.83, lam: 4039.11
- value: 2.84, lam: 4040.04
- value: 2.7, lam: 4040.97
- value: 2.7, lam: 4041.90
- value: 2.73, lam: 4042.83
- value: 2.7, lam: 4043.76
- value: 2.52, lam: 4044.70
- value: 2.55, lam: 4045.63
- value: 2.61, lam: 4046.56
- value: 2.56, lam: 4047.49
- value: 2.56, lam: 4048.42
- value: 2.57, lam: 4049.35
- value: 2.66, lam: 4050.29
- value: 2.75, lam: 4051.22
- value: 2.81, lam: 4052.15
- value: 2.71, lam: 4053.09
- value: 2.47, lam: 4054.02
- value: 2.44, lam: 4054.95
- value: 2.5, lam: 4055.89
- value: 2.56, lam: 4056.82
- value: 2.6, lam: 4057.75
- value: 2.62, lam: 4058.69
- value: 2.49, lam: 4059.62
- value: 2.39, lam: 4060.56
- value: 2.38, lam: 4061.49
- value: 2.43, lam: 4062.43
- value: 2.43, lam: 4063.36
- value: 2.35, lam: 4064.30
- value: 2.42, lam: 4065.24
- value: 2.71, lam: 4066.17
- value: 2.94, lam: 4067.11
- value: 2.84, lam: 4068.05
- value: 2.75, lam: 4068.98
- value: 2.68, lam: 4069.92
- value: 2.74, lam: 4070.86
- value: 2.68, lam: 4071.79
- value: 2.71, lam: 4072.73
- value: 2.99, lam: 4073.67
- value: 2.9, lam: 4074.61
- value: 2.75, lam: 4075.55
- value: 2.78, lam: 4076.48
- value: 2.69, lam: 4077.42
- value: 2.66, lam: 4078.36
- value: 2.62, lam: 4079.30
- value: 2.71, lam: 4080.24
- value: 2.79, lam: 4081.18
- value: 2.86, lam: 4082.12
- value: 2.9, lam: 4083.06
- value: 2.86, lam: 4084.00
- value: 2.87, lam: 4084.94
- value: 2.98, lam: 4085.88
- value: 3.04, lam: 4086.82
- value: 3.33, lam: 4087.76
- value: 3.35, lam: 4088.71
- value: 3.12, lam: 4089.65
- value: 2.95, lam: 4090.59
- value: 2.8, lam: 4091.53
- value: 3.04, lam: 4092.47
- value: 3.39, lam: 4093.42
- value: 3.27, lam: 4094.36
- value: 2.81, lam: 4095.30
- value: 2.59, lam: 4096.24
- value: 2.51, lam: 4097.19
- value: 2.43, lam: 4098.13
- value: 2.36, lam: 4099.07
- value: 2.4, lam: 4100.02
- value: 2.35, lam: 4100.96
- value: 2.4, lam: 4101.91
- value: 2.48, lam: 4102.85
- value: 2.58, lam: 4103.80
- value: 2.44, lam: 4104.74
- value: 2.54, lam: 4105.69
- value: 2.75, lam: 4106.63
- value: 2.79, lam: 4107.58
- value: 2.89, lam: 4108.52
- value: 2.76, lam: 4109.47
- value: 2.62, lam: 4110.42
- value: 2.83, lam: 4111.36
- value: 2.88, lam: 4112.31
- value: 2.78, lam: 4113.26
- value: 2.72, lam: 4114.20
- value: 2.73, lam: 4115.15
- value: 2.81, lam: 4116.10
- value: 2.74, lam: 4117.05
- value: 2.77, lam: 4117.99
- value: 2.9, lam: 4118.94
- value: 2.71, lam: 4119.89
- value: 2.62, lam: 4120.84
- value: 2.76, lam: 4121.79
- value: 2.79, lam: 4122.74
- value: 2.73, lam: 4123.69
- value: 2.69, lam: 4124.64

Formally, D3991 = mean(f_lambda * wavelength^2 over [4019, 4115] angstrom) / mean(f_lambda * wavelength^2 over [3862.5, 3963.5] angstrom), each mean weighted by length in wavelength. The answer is 1.82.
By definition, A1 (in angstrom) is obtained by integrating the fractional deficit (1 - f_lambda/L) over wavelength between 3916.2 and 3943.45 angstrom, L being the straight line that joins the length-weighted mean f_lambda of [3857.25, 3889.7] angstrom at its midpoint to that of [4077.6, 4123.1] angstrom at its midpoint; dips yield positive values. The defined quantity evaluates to 6.5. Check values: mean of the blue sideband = 1.47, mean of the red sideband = 2.78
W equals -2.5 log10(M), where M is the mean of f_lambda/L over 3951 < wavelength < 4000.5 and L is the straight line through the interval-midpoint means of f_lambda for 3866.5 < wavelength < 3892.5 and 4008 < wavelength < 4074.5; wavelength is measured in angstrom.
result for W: 0.15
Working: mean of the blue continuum 1.48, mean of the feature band 1.95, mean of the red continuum 2.73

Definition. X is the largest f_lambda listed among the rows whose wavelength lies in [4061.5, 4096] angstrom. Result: 3.39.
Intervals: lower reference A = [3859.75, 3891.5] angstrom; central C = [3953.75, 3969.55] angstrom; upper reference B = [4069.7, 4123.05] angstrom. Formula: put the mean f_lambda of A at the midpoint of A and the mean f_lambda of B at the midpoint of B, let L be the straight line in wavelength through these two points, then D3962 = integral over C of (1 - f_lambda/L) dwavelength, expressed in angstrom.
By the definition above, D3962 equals 3.6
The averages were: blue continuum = 1.48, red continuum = 2.78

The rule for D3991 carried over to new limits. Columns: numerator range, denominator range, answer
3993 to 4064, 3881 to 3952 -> 1.79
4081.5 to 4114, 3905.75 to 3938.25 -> 1.98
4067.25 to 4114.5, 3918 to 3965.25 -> 1.94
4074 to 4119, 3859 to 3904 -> 1.98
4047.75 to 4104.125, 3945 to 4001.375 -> 1.47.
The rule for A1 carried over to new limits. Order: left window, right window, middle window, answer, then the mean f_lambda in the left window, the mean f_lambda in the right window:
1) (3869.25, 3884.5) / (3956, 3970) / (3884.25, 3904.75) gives -2.50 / 1.47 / 1.43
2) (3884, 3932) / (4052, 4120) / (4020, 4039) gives -3.55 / 1.66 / 2.72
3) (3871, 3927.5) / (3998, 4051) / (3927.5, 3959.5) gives 8.12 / 1.66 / 2.76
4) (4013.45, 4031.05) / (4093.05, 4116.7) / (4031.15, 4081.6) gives 2.05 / 2.87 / 2.68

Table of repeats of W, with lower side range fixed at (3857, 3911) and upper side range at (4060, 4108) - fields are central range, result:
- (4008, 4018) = -0.21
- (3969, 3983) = 0.25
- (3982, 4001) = -0.13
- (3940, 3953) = 0.09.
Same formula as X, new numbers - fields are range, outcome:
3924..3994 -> 2.71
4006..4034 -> 3.14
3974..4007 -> 2.98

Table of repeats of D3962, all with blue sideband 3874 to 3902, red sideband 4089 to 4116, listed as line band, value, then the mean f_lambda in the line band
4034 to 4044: -1.7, 2.78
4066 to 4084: -1.4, 2.78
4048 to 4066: -0.4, 2.54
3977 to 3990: -1.7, 2.35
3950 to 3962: 0.0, 1.93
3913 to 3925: -0.2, 1.76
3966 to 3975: 3.9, 1.13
